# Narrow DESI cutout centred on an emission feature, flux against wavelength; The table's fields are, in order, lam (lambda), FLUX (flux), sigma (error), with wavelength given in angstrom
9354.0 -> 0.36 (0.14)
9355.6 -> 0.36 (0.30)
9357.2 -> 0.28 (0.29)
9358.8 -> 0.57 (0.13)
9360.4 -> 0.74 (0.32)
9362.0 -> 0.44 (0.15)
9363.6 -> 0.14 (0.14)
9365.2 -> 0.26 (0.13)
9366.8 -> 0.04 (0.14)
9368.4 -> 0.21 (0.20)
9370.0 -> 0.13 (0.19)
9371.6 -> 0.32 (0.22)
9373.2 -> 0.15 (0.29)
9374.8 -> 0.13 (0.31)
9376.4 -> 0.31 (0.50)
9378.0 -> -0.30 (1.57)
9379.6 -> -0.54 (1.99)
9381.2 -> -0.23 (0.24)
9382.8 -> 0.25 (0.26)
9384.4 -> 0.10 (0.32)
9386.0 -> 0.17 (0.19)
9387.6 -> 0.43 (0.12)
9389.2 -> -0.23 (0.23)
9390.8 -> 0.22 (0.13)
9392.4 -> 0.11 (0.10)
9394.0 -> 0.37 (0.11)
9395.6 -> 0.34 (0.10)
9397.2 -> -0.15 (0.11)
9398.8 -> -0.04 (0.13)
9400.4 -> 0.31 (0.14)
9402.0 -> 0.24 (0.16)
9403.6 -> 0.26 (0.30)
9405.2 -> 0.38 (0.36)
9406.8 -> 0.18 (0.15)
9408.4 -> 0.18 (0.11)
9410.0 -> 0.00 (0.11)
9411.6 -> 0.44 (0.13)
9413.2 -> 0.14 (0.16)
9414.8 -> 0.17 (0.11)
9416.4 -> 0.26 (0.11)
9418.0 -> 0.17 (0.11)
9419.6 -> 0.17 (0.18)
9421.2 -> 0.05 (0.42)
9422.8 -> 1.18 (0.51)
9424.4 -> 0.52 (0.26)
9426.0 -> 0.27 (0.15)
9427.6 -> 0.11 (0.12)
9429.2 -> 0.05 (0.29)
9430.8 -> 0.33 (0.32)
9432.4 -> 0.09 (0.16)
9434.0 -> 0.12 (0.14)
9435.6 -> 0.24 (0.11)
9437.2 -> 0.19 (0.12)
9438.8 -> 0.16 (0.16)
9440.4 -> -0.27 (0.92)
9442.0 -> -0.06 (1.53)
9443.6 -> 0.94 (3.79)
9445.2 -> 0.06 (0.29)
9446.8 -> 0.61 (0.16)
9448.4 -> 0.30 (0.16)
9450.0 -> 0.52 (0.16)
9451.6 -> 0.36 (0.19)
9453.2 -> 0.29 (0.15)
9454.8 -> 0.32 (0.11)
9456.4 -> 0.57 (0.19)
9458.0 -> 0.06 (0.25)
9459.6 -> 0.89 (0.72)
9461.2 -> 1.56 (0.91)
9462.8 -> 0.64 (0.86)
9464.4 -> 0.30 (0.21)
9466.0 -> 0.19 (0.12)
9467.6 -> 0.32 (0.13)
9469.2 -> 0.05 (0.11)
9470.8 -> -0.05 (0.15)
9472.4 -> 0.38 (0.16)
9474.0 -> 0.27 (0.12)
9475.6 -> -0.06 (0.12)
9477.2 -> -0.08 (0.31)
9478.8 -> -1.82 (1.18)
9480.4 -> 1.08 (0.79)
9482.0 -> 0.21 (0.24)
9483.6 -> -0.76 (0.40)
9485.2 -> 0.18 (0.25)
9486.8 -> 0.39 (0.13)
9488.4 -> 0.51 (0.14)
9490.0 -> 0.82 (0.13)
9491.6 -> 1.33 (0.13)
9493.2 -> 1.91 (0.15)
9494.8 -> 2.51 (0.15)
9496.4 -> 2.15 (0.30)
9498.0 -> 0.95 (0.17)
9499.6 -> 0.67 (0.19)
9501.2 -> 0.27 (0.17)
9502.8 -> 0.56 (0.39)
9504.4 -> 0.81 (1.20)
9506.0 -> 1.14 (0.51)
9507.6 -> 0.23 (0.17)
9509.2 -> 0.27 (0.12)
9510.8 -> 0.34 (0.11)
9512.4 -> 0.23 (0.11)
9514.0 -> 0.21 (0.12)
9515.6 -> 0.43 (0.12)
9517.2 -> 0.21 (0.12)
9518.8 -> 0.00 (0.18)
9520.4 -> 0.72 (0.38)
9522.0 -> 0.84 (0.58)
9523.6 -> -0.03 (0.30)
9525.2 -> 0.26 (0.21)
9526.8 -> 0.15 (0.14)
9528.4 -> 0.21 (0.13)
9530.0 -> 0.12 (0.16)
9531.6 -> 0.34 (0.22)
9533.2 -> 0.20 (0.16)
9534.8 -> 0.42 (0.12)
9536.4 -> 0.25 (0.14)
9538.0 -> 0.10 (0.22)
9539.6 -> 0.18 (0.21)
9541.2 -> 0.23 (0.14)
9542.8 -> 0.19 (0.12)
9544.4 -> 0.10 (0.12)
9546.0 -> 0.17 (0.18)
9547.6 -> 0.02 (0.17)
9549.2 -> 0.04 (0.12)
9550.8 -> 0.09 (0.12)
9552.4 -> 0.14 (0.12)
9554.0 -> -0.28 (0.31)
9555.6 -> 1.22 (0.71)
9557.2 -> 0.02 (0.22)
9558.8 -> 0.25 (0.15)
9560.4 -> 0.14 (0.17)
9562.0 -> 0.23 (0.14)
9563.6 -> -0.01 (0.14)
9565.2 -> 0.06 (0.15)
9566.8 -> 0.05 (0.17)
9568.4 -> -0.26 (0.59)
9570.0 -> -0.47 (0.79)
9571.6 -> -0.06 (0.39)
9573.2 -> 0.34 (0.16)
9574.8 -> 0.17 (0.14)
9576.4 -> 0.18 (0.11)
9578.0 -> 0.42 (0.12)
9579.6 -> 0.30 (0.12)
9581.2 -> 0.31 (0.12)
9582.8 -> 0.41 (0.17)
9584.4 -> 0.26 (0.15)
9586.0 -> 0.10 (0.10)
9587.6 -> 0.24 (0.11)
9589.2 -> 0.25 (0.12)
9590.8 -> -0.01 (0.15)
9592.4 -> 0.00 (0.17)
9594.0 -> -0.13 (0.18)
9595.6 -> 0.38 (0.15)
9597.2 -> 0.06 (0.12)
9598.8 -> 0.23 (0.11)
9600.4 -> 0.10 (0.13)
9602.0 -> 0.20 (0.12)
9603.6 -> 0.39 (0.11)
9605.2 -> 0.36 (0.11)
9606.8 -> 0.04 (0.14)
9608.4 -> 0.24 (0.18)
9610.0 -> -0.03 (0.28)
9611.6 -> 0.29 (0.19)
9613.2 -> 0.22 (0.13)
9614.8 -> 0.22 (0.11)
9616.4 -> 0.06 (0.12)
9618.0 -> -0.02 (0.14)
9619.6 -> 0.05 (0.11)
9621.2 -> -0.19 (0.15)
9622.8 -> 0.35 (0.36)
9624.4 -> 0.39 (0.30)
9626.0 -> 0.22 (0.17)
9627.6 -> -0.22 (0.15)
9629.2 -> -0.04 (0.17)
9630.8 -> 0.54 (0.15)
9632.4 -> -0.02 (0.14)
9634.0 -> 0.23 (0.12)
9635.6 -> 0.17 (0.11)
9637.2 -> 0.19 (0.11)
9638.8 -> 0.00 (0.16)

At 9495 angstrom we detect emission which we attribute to H-beta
